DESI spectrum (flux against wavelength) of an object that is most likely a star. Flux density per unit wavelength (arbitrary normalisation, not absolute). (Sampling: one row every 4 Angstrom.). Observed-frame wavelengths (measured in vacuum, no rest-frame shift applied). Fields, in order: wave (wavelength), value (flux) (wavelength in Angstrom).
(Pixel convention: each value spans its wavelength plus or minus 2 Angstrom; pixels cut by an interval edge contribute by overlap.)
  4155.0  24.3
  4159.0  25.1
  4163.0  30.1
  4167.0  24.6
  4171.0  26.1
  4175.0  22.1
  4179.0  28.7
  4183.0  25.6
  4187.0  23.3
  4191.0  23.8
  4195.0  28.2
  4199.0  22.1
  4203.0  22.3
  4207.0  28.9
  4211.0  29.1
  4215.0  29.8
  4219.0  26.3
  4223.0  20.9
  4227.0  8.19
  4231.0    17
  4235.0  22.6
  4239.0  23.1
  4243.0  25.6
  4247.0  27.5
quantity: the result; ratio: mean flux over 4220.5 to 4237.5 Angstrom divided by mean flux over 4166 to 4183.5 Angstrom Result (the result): 0.7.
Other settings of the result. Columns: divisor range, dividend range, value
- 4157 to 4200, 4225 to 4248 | 0.80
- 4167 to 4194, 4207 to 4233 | 0.90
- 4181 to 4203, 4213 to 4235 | 0.85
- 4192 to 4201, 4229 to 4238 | 0.81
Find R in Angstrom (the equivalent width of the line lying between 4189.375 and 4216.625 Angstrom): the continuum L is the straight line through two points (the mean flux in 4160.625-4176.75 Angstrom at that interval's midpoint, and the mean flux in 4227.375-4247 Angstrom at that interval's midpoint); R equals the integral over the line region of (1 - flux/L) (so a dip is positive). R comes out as -3.2 Angstrom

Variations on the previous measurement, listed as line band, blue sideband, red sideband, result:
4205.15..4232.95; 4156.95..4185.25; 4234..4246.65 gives 2.3 Angstrom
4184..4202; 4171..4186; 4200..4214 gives 1.2 Angstrom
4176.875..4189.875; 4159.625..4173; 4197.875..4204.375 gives -0.6 Angstrom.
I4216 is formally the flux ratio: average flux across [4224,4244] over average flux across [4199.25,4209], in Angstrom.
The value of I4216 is 0.76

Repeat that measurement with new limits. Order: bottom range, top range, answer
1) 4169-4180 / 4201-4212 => 1.05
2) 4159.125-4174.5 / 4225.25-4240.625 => 0.68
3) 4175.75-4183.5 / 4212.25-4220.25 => 1.06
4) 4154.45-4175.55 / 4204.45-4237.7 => 0.89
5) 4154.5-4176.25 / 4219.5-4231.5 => 0.65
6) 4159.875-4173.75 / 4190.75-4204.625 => 0.91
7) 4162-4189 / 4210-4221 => 1.11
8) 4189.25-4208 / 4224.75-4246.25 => 0.80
